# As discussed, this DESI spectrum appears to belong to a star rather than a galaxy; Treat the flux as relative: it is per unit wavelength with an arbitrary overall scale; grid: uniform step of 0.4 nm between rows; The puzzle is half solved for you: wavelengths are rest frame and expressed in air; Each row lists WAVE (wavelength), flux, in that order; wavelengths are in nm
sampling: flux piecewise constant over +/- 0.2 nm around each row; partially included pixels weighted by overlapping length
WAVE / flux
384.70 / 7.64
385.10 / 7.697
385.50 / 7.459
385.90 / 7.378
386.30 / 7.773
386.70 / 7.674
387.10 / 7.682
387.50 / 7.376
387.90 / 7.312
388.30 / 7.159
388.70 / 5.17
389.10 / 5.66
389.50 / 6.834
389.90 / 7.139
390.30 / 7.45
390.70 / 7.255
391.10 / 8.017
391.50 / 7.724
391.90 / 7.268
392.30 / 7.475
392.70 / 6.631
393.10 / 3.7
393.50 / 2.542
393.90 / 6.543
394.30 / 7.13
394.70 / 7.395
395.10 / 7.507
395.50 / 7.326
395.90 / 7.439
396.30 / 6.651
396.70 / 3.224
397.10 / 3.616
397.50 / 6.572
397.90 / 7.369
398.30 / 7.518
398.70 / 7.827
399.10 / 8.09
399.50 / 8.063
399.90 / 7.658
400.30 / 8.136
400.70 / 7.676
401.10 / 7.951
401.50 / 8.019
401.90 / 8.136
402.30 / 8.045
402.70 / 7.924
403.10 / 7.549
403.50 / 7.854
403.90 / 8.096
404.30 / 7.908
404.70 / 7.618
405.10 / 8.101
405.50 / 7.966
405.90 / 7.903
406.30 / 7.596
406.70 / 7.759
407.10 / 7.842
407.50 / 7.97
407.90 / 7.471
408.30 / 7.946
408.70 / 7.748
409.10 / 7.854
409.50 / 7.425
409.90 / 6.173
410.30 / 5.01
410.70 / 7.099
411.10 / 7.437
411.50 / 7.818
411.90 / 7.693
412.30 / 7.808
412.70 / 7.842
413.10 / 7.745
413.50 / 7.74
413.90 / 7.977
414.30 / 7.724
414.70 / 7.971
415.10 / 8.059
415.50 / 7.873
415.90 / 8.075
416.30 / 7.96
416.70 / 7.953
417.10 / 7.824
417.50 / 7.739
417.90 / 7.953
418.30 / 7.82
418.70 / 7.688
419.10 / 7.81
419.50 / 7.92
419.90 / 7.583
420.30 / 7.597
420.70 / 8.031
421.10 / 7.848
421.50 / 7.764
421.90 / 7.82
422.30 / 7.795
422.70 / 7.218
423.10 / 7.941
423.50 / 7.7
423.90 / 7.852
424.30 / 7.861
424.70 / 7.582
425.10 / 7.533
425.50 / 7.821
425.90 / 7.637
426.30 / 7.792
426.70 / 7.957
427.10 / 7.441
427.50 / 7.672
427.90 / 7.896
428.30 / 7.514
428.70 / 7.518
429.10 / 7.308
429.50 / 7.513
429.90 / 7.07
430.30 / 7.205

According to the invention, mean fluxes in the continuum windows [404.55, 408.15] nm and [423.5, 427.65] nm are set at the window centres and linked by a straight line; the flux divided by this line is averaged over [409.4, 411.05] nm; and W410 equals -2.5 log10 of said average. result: 0.203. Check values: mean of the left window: 7.81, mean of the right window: 7.71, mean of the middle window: 6.46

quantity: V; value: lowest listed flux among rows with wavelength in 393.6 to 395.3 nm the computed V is 6.543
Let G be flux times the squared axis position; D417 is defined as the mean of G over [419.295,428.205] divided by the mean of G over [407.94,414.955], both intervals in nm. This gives 1.10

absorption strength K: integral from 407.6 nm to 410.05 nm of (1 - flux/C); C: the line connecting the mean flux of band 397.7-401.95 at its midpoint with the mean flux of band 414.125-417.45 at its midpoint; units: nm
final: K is 0.13 nm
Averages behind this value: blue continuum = 7.85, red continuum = 7.92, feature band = 7.48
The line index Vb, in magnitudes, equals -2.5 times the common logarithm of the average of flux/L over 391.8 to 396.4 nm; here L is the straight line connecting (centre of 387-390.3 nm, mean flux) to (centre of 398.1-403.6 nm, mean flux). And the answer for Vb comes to 0.13 mag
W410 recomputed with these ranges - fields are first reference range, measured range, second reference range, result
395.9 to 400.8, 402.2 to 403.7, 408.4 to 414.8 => -0.11 mag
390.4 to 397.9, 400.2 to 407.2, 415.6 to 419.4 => -0.13 mag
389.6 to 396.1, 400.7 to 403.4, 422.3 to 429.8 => -0.13 mag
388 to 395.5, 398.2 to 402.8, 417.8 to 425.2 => -0.14 mag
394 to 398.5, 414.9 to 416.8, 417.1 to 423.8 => -0.06 mag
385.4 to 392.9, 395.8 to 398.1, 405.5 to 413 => 0.26 mag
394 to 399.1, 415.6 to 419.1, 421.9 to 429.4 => -0.07 mag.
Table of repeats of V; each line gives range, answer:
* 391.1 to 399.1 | 2.542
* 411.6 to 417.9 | 7.693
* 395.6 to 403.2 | 3.224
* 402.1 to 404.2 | 7.549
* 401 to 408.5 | 7.471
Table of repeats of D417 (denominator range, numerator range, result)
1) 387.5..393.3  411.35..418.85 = 1.31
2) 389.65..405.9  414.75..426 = 1.21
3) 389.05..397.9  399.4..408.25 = 1.29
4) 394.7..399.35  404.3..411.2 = 1.18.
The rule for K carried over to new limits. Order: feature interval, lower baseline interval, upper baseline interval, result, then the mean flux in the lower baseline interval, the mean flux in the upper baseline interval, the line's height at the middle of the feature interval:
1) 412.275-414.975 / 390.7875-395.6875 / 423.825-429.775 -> -0.221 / 6.62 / 7.65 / 7.24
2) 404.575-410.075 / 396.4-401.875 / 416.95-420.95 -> -0.225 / 7.08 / 7.8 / 7.38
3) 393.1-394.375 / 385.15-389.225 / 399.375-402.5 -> 0.433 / 7.11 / 7.96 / 7.52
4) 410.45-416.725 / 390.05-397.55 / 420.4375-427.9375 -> -0.431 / 6.39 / 7.74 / 7.27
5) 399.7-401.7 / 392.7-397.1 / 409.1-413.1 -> -0.484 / 5.87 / 7.21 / 6.35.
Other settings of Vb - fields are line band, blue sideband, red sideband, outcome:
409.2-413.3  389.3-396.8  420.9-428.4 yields 0.01 mag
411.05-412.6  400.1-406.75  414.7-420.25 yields 0.02 mag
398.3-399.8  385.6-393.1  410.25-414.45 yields -0.09 mag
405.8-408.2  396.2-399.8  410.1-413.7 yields -0.10 mag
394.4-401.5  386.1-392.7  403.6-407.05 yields 0.07 mag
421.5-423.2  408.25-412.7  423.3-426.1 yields -0.01 mag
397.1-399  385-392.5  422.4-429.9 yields 0.05 mag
